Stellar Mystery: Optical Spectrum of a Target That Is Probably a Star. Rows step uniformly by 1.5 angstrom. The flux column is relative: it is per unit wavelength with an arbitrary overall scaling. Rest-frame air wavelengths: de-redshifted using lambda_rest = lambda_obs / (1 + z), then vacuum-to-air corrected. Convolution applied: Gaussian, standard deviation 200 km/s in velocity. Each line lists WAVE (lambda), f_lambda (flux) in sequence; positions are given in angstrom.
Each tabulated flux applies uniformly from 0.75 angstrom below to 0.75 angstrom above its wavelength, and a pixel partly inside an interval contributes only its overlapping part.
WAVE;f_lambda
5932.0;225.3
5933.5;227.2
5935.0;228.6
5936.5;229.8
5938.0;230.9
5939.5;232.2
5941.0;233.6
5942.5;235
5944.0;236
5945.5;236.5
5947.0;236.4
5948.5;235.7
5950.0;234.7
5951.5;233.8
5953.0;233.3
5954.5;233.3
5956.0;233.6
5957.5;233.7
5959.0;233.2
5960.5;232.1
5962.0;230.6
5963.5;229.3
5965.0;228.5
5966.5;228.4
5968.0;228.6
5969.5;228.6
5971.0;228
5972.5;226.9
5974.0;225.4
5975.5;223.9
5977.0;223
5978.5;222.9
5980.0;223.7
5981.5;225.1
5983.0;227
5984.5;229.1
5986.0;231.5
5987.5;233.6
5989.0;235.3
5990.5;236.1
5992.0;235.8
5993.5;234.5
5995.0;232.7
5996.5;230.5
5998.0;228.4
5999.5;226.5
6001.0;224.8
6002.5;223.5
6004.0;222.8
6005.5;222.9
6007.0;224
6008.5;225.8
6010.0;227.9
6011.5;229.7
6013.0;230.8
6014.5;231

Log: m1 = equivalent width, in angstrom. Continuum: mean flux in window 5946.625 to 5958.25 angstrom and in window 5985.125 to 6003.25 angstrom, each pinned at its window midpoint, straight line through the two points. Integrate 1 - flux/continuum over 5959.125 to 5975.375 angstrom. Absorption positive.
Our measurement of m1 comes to 0.3 angstrom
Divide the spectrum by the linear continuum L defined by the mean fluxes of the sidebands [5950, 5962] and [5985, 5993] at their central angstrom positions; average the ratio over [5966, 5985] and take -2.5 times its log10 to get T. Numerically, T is 0.04 mag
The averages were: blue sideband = 233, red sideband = 234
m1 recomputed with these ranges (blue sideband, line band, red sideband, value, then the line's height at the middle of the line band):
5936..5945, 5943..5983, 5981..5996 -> 0.4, 233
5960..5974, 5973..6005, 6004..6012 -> -0.2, 227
